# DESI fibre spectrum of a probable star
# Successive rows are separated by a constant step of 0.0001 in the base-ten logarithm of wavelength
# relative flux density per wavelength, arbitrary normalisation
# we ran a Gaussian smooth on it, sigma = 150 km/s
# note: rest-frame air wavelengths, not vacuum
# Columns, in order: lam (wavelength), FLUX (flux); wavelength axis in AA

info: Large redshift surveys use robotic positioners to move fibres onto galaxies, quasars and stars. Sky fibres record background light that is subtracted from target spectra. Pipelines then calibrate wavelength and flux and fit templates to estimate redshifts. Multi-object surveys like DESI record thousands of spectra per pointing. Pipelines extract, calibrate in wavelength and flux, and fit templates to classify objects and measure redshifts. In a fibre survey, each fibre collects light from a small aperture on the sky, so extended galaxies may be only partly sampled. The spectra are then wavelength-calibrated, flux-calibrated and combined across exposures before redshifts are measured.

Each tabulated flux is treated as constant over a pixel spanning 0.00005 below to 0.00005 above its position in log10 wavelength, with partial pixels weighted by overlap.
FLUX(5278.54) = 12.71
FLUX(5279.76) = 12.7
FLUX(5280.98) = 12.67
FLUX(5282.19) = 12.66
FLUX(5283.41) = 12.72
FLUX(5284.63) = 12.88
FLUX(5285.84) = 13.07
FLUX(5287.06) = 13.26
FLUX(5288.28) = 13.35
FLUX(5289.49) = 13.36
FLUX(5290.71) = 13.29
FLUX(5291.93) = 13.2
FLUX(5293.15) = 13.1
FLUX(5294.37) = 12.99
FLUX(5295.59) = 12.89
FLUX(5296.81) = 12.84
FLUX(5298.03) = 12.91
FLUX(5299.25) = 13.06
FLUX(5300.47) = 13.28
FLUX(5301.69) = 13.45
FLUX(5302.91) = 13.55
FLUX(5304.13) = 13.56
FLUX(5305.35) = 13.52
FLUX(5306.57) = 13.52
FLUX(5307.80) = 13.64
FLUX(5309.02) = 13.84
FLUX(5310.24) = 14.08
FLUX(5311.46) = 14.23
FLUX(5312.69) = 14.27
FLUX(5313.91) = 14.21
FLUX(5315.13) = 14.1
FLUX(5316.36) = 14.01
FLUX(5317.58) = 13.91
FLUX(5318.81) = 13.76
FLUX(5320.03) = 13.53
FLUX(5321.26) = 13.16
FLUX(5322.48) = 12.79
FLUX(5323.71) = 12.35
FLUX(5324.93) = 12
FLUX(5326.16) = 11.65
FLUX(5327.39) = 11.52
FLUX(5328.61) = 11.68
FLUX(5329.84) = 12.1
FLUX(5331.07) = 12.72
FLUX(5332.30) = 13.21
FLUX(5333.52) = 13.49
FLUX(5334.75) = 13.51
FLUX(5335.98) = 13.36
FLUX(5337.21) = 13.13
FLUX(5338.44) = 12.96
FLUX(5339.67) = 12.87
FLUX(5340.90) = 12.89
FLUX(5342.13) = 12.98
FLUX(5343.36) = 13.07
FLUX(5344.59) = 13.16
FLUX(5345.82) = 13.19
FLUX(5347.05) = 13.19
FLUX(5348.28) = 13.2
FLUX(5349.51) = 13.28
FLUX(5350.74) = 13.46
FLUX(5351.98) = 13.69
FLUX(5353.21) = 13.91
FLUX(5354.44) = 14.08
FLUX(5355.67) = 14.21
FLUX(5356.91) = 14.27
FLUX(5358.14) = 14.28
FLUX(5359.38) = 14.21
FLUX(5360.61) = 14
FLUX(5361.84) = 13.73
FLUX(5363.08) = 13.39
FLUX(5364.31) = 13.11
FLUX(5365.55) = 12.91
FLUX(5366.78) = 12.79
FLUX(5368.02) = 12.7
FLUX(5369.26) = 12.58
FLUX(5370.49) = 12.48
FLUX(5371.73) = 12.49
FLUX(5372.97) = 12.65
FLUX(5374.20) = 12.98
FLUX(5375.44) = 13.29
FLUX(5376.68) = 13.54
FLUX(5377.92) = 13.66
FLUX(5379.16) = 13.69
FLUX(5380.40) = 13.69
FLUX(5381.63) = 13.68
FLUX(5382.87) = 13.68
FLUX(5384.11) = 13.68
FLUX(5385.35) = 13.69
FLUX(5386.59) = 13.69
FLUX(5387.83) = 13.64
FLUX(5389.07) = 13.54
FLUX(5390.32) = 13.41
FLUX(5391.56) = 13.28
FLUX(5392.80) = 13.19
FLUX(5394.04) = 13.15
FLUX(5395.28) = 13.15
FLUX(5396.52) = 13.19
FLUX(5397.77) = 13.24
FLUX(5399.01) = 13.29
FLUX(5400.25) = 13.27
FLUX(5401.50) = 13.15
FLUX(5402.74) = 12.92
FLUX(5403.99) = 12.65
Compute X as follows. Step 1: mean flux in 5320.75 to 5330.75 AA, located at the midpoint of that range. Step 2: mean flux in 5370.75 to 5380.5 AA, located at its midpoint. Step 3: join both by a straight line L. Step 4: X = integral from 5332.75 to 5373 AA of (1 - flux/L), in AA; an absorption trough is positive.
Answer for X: -1.9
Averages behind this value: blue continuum 12.2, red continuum 13.2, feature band 13.3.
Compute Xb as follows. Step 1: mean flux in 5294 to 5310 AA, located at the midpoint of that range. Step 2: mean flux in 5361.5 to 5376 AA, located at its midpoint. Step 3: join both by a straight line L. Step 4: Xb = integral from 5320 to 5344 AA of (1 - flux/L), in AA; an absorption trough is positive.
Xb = 0.75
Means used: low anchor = 13.3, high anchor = 12.9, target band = 12.7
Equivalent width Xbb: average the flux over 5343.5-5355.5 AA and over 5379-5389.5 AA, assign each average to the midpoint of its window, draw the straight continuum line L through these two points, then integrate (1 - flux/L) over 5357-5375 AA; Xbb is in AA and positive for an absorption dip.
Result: 0.5 AA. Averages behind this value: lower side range 13.5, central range 13.2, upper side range 13.7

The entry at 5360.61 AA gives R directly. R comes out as 14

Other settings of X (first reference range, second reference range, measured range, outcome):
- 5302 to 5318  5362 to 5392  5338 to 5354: 0.4 AA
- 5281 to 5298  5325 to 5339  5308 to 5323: -1.2 AA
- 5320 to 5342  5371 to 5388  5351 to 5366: -0.8 AA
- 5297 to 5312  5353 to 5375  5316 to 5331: 0.9 AA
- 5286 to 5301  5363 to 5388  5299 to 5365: -0.9 AA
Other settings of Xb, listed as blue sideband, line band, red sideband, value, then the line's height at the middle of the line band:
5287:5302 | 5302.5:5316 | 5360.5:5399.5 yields -0.73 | 13.2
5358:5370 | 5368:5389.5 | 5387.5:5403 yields -0.03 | 13.3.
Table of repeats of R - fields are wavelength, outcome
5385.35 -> 13.69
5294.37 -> 12.99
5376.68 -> 13.54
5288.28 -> 13.35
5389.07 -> 13.54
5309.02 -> 13.84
